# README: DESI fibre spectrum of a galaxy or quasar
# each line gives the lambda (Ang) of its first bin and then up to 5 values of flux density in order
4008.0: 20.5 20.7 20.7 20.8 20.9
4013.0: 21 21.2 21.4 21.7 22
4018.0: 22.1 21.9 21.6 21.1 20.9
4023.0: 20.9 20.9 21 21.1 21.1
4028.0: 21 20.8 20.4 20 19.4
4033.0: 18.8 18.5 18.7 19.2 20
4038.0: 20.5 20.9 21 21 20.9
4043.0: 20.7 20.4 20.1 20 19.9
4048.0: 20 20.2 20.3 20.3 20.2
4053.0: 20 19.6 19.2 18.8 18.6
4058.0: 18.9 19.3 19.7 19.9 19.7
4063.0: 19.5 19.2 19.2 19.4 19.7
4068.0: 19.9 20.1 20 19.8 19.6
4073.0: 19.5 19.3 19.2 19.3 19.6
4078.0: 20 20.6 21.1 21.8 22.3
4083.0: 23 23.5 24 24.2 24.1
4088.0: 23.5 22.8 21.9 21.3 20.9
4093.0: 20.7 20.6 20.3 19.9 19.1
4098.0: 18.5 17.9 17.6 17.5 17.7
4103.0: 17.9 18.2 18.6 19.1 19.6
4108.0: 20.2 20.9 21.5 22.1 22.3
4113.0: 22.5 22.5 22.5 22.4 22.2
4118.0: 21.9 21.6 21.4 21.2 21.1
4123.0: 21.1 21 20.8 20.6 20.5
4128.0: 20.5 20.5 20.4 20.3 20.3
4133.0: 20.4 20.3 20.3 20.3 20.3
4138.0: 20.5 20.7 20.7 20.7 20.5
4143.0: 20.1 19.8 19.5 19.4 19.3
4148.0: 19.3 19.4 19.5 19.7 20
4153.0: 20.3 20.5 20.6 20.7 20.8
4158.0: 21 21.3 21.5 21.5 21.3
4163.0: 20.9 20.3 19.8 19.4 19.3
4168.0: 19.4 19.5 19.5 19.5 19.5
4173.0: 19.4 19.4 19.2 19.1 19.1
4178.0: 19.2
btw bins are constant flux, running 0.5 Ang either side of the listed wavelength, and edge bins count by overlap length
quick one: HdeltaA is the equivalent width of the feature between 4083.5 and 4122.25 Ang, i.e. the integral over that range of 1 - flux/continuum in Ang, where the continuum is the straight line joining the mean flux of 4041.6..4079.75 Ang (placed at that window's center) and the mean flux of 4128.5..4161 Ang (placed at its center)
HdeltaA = -1.7 Ang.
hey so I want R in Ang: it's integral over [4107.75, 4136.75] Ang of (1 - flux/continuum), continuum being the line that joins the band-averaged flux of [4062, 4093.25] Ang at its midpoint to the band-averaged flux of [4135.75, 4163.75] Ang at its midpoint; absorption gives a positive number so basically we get -0.8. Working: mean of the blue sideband 20.9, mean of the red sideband 20.4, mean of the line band 21.2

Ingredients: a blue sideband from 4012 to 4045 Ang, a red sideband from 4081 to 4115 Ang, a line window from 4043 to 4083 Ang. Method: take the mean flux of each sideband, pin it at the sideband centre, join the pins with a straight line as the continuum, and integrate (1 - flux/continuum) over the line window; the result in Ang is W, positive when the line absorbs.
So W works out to 1.7 Ang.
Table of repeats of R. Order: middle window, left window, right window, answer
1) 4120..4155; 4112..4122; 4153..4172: 1.56 Ang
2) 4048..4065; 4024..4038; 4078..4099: 0.93 Ang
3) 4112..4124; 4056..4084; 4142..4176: -1.11 Ang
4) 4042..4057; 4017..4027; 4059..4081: 0.34 Ang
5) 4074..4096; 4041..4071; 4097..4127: -1.58 Ang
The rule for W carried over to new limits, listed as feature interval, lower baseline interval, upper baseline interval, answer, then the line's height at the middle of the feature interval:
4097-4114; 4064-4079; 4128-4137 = 0.4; 20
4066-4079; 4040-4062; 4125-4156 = 0.2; 20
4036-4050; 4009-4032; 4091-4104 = 0.1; 20.5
